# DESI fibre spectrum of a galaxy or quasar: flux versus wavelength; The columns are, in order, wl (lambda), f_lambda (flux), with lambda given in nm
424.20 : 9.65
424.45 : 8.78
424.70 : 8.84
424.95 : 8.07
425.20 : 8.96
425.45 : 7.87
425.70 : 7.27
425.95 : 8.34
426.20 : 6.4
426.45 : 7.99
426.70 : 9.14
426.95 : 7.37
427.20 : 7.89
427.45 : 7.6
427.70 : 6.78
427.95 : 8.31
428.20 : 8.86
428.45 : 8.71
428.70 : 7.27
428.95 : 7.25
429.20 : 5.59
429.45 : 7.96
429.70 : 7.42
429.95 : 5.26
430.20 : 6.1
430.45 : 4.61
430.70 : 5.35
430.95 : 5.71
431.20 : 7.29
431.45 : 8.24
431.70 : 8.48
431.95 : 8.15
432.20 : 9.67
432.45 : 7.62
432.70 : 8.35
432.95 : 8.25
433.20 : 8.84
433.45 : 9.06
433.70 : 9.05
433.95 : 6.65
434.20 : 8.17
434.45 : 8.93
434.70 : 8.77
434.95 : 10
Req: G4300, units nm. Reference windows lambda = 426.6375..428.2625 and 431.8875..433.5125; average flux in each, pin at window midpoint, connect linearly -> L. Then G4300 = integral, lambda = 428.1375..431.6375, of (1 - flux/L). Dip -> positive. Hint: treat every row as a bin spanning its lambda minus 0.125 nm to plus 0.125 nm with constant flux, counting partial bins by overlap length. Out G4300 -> 0.59 nm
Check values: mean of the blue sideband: 7.92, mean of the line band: 6.82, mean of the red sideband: 8.56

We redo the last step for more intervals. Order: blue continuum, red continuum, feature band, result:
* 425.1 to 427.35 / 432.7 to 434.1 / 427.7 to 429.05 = 0.01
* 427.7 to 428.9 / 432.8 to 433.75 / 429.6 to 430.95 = 0.43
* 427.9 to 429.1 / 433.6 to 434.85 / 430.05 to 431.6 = 0.36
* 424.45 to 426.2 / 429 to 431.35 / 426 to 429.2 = -0.23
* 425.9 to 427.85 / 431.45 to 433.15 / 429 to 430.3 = 0.25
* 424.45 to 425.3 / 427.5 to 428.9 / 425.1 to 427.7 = 0.15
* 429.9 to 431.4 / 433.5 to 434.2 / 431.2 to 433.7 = -0.50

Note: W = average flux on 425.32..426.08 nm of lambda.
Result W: 7.82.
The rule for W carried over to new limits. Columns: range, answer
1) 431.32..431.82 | 8.35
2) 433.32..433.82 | 9.05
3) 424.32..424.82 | 8.82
